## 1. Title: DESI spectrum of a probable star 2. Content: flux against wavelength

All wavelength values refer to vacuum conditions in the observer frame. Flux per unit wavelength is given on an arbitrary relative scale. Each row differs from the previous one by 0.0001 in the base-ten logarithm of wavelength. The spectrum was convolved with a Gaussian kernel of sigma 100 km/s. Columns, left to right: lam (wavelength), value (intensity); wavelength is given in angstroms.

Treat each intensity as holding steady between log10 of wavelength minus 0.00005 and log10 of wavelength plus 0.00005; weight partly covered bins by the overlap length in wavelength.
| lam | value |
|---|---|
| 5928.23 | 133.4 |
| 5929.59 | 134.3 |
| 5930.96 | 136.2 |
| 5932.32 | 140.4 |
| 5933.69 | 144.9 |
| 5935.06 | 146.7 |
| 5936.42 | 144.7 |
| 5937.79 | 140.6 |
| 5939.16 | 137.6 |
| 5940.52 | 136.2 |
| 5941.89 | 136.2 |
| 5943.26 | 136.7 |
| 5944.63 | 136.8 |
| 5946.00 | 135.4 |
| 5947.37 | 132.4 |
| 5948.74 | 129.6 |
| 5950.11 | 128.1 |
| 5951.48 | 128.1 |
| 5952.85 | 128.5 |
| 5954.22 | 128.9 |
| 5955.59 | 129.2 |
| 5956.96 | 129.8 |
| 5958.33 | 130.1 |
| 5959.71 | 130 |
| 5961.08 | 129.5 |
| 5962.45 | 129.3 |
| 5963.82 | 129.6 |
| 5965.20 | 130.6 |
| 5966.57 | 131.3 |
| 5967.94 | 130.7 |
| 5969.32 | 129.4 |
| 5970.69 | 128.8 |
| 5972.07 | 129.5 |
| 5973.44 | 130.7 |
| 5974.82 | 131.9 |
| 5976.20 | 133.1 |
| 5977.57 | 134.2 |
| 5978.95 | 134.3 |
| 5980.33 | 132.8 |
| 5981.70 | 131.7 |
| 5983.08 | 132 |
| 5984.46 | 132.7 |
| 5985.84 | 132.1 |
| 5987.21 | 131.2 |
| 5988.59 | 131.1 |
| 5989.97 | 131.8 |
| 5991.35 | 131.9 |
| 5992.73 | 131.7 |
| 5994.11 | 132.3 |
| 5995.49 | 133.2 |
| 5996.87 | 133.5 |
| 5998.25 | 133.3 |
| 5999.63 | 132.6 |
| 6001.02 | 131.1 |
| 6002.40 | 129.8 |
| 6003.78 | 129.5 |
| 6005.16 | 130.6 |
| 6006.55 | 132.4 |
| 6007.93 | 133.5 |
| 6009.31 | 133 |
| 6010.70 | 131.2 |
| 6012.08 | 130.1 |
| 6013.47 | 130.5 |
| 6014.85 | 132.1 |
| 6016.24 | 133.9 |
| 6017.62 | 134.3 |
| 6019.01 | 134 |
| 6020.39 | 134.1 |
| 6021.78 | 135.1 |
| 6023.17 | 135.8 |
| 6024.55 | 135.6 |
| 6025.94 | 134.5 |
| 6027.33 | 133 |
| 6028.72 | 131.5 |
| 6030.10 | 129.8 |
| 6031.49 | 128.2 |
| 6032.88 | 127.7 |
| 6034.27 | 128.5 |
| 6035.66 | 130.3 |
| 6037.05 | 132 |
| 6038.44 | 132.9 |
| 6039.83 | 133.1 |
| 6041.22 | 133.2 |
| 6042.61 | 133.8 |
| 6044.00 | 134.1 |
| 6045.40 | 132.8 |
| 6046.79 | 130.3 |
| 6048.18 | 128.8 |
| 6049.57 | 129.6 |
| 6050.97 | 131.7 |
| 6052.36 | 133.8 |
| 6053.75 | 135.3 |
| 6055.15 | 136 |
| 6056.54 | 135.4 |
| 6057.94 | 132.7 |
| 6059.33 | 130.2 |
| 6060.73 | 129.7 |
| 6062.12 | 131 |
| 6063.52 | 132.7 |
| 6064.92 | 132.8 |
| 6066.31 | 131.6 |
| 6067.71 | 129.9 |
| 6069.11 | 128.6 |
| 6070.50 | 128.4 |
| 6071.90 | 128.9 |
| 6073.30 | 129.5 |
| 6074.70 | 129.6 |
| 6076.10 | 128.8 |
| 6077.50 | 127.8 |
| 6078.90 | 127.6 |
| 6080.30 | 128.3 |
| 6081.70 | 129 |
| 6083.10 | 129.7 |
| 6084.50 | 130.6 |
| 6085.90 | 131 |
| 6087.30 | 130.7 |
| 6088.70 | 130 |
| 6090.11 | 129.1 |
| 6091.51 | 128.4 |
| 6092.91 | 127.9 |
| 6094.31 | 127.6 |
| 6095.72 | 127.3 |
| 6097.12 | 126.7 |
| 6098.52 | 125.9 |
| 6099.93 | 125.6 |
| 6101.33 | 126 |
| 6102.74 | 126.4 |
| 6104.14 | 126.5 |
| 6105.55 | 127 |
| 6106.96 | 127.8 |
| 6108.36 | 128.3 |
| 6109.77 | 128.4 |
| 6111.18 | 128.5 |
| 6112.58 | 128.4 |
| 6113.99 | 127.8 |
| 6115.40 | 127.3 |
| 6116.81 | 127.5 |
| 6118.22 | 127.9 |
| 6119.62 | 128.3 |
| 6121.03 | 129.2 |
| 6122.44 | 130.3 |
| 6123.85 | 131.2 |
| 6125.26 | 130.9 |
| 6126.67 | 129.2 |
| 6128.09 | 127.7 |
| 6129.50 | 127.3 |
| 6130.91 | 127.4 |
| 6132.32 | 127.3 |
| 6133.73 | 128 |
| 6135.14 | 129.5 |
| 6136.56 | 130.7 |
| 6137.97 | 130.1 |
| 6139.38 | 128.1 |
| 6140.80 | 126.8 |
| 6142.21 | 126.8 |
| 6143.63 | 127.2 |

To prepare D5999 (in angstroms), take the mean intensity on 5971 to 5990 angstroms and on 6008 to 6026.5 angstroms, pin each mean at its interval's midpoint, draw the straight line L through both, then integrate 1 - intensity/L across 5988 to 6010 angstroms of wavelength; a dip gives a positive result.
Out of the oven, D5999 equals 0.12 angstroms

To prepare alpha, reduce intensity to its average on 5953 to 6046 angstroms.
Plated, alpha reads 132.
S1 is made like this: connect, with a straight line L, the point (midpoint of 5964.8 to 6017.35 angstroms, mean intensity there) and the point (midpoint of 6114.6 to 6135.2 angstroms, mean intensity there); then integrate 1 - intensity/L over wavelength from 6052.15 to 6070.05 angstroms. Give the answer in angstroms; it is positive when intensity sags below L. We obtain -0.29 angstroms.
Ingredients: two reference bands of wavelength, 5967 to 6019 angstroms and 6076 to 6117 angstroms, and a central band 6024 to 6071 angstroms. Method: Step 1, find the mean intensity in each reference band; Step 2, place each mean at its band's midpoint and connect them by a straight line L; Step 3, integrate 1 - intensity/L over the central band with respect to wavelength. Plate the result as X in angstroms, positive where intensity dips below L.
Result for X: -0.7 angstroms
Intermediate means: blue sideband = 132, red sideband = 128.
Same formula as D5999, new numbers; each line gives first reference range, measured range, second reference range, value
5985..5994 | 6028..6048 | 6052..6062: 0.2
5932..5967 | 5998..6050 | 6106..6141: -0.2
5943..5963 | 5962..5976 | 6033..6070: 0.1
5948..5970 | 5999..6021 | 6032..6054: -0.2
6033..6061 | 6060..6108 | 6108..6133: 0.6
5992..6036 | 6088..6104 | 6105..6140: 0.3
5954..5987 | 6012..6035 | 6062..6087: -0.3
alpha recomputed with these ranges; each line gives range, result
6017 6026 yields 135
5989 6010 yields 132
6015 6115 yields 130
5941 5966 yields 131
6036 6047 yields 133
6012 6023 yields 133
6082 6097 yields 129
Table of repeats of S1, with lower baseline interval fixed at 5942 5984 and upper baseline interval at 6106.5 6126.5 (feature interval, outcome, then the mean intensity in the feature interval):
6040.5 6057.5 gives -0.40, 133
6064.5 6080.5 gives 0.02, 129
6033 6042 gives -0.10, 131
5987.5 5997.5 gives -0.11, 132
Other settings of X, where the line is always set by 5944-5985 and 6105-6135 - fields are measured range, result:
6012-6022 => -0.2 angstroms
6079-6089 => -0.1 angstroms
